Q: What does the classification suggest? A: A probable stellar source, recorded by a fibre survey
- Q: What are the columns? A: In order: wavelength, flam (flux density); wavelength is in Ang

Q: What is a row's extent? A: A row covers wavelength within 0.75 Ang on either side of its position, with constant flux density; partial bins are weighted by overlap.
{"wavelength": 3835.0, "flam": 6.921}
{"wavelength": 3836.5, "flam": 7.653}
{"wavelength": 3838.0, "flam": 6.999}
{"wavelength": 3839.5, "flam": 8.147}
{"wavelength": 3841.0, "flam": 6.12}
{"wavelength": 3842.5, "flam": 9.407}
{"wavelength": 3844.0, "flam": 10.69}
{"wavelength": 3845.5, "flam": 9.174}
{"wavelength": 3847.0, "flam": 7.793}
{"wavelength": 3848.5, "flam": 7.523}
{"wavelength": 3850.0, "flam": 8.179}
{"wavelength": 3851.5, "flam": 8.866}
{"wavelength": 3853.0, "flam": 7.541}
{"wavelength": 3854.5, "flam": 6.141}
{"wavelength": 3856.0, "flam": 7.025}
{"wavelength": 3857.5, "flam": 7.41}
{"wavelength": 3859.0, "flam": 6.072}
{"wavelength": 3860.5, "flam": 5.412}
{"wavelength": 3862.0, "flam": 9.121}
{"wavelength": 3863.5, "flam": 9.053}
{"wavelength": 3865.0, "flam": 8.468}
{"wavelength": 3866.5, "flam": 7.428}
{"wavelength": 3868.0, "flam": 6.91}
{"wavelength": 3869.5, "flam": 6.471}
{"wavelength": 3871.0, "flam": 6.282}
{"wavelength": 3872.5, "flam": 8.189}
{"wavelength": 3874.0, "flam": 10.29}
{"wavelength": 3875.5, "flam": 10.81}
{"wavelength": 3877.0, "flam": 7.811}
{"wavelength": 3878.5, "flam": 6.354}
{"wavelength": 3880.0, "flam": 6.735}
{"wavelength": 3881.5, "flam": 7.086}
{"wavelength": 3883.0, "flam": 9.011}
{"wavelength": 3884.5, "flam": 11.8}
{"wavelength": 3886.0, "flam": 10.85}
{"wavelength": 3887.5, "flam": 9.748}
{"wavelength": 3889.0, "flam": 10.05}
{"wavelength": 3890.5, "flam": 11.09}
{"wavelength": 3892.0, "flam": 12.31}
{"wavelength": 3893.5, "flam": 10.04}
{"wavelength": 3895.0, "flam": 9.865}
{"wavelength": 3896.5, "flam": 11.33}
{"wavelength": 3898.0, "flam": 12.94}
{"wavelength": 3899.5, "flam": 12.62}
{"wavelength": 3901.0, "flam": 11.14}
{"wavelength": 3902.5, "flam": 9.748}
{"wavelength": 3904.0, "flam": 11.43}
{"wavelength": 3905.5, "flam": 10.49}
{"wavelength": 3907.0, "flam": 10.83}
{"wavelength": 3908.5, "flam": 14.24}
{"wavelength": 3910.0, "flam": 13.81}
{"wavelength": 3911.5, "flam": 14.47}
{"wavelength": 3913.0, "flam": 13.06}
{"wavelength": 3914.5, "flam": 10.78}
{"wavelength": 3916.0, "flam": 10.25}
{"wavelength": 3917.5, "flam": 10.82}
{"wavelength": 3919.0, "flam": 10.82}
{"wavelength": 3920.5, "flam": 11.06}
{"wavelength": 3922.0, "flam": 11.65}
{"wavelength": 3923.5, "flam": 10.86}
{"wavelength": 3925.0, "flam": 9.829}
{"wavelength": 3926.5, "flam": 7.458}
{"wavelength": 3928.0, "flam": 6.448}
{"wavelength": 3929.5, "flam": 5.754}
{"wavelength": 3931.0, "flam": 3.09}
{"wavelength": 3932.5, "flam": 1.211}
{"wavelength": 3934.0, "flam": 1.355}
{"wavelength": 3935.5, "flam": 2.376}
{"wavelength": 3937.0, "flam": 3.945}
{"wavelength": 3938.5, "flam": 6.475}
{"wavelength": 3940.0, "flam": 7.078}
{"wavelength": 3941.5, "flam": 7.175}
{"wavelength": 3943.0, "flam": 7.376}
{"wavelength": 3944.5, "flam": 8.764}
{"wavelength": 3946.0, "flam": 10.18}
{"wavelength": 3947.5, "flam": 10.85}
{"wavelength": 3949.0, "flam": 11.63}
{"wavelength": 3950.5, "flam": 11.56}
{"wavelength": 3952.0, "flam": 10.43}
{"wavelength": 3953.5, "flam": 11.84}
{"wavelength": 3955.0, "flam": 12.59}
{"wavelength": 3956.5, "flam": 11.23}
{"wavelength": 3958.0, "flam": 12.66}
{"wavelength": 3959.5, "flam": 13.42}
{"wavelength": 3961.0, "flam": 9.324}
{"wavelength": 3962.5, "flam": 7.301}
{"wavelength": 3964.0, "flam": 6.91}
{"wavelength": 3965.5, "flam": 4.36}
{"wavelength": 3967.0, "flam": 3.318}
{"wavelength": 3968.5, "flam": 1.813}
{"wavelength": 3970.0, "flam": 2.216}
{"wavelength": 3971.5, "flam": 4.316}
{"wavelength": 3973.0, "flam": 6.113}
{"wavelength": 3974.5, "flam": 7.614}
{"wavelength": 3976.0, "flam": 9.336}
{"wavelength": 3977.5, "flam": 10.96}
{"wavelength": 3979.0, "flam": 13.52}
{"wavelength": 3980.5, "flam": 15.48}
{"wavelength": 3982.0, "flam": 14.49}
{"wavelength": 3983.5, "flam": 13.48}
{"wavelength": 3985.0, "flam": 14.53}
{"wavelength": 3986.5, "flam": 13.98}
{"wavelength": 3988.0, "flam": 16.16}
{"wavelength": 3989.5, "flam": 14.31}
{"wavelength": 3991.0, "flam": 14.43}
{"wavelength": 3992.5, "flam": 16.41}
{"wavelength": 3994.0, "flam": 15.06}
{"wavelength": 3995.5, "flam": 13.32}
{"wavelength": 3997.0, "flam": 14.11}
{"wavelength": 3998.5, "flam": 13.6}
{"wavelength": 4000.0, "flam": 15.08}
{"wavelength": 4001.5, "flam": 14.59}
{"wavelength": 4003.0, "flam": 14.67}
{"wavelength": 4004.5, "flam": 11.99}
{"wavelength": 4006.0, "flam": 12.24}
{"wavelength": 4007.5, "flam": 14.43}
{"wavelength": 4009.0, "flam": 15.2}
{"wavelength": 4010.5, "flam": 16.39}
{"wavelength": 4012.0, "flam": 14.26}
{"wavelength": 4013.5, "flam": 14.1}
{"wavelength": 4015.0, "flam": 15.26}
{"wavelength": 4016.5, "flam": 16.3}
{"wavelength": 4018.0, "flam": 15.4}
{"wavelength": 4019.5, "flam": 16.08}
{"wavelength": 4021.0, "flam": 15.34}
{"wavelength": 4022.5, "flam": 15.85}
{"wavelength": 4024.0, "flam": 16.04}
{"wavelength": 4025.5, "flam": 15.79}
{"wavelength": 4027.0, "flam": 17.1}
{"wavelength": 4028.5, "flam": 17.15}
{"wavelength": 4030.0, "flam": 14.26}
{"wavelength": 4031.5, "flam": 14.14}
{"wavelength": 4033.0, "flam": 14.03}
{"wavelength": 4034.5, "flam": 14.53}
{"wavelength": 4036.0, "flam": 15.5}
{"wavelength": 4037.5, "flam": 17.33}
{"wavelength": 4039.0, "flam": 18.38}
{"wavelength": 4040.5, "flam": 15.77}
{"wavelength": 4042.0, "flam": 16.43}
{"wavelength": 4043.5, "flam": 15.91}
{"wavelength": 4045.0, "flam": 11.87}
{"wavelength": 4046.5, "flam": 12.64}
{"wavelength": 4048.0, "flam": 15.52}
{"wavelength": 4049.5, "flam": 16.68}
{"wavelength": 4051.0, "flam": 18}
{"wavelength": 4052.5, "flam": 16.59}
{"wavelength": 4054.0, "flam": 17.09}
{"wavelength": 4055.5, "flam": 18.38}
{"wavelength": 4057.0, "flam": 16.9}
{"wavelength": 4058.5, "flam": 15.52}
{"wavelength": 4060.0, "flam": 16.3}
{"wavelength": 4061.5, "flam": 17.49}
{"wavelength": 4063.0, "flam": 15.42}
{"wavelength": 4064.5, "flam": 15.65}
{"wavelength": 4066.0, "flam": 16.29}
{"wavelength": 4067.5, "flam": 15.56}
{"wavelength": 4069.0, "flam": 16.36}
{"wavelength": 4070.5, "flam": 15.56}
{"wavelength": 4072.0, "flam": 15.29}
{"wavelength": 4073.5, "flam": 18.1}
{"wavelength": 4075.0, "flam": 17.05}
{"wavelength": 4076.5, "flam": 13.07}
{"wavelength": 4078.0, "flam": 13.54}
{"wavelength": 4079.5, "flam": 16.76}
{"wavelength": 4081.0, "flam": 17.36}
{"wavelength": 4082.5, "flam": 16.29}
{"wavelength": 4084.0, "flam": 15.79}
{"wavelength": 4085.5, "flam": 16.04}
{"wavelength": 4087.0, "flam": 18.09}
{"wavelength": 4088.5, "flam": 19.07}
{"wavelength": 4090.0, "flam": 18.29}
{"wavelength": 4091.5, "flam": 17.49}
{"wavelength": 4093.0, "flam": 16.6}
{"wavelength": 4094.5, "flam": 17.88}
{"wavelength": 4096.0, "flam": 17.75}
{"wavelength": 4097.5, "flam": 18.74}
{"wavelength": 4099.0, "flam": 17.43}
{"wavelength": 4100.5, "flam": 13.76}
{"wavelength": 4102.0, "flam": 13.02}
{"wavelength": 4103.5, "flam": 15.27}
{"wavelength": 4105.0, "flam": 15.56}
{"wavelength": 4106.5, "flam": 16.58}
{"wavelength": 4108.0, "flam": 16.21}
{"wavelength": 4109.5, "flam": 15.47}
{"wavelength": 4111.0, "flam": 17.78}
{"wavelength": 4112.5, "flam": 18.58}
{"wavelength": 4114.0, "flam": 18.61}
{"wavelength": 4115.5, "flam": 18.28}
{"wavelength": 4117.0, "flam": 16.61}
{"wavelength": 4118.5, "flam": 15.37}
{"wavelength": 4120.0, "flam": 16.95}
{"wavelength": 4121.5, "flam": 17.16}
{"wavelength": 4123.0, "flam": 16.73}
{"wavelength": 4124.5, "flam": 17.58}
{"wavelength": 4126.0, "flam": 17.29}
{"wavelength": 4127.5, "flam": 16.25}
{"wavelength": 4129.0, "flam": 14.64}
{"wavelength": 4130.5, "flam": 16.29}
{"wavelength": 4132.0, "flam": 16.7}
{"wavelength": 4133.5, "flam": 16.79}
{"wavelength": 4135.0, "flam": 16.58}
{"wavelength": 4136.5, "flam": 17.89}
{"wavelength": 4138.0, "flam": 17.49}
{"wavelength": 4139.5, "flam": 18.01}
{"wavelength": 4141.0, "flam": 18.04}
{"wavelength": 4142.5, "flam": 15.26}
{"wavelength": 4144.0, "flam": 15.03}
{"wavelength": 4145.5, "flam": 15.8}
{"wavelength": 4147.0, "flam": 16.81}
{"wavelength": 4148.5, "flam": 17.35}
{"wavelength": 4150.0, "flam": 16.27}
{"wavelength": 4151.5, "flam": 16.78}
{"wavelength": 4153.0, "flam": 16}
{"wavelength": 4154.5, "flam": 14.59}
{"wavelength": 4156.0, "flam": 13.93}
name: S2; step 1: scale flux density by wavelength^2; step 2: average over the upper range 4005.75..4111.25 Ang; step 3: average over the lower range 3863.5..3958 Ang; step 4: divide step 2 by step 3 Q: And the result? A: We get 1.84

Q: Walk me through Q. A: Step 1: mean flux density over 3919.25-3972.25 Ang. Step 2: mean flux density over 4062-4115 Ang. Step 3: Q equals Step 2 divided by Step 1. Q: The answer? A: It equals 2.14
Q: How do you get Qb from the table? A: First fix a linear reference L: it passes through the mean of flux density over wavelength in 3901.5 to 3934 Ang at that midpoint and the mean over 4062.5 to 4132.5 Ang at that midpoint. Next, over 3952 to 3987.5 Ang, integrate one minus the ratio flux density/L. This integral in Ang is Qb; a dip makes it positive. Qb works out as 6.2 Ang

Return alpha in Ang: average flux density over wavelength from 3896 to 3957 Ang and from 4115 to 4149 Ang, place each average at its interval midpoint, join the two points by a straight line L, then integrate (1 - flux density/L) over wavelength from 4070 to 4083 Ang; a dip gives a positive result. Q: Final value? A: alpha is -1.0 Ang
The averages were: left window 9.52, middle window 15.9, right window 16.7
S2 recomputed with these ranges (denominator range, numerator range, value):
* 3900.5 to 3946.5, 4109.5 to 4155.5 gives 2.11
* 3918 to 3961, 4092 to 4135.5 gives 2.12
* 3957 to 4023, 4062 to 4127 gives 1.42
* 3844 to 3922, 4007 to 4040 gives 1.75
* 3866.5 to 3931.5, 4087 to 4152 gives 1.89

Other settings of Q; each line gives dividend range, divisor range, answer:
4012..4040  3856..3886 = 1.96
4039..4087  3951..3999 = 1.47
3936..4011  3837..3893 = 1.31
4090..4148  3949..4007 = 1.48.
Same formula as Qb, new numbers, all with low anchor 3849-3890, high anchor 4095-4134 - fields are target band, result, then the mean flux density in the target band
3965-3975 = 6.4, 4.16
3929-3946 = 8.6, 5.18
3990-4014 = -3.1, 14.4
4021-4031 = -1.8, 15.9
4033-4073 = -4.3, 16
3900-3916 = -4.2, 11.9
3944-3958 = -0.2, 11.1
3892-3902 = -2.5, 11.4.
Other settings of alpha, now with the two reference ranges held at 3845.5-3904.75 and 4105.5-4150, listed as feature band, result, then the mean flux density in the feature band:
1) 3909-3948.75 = 7.83 Ang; 8.42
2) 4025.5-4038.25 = -1.58 Ang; 15.5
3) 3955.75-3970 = 5.00 Ang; 7.52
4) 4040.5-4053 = -1.02 Ang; 15.5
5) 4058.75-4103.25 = -3.04 Ang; 16.4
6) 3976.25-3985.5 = -0.96 Ang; 13.5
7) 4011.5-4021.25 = -1.42 Ang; 15.3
